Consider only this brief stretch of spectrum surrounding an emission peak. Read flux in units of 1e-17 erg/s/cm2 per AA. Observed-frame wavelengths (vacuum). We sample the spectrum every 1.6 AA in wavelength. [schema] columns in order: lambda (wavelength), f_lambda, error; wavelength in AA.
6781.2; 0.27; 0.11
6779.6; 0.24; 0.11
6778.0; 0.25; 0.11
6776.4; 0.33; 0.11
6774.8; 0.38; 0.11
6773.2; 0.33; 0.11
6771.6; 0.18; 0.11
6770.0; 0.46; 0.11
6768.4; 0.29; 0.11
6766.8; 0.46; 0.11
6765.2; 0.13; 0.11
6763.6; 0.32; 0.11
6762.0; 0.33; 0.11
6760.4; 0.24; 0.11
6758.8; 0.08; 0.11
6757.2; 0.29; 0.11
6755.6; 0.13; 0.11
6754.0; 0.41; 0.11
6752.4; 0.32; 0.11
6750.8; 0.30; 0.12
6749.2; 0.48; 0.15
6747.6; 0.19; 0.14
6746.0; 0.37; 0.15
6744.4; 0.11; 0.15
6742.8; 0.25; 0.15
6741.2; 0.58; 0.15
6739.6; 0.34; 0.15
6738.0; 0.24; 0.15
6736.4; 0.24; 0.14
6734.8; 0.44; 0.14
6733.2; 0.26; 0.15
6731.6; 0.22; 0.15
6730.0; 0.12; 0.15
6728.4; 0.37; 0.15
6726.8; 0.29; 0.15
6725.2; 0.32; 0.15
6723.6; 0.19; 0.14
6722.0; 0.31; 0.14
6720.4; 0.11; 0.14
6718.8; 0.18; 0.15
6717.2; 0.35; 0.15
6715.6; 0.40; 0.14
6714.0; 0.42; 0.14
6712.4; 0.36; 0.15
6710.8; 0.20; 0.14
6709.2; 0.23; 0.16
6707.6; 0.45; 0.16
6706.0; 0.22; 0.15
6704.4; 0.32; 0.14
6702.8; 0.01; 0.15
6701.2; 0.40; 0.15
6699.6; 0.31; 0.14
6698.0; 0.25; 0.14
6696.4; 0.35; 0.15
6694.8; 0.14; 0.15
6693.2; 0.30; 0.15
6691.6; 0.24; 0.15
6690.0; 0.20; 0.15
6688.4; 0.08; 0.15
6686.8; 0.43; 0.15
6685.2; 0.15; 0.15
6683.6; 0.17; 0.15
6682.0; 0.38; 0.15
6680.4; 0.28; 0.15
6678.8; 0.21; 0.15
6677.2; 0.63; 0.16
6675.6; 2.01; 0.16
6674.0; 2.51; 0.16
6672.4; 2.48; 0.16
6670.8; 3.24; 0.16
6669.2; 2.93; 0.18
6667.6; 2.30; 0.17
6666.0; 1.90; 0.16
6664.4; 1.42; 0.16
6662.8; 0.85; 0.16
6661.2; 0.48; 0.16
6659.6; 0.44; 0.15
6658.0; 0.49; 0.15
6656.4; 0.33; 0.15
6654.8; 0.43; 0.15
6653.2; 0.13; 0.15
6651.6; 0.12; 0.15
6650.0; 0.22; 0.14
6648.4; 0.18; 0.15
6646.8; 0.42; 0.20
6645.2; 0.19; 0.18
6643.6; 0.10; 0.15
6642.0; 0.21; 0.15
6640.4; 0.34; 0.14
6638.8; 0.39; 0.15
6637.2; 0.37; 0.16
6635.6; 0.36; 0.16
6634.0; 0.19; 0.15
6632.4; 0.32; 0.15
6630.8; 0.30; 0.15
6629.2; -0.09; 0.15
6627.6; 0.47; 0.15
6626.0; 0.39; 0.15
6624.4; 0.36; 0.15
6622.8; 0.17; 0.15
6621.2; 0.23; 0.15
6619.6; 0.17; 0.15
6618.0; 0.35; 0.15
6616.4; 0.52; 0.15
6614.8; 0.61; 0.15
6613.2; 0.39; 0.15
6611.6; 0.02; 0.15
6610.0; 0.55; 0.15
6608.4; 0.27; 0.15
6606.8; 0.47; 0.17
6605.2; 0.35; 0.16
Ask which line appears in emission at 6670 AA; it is [O II]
